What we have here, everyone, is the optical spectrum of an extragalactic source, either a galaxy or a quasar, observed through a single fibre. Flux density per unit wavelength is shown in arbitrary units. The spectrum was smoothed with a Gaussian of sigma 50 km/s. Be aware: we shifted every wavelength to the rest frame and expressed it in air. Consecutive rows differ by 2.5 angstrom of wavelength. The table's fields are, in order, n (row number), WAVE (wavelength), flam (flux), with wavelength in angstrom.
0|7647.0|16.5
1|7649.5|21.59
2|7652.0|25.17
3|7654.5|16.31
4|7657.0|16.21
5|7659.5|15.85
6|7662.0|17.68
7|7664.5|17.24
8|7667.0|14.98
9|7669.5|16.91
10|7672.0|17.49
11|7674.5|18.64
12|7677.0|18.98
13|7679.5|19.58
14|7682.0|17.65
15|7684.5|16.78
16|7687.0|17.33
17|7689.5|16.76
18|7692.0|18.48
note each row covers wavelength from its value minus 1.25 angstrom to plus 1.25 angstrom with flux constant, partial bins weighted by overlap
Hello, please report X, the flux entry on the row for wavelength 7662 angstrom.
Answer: 17.68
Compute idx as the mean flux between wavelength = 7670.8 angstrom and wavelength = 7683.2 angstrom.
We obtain 18.5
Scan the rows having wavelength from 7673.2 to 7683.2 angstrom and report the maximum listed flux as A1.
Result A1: 19.58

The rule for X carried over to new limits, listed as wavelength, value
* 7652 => 25.17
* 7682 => 17.65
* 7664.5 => 17.24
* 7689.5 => 16.76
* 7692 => 18.48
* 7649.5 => 21.59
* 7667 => 14.98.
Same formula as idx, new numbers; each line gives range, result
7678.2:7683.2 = 18.6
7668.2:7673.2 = 17.2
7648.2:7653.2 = 23.3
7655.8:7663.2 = 16.6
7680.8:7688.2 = 17.3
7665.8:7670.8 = 16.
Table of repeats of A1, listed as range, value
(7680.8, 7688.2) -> 17.65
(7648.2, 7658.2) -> 25.17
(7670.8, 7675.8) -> 18.64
